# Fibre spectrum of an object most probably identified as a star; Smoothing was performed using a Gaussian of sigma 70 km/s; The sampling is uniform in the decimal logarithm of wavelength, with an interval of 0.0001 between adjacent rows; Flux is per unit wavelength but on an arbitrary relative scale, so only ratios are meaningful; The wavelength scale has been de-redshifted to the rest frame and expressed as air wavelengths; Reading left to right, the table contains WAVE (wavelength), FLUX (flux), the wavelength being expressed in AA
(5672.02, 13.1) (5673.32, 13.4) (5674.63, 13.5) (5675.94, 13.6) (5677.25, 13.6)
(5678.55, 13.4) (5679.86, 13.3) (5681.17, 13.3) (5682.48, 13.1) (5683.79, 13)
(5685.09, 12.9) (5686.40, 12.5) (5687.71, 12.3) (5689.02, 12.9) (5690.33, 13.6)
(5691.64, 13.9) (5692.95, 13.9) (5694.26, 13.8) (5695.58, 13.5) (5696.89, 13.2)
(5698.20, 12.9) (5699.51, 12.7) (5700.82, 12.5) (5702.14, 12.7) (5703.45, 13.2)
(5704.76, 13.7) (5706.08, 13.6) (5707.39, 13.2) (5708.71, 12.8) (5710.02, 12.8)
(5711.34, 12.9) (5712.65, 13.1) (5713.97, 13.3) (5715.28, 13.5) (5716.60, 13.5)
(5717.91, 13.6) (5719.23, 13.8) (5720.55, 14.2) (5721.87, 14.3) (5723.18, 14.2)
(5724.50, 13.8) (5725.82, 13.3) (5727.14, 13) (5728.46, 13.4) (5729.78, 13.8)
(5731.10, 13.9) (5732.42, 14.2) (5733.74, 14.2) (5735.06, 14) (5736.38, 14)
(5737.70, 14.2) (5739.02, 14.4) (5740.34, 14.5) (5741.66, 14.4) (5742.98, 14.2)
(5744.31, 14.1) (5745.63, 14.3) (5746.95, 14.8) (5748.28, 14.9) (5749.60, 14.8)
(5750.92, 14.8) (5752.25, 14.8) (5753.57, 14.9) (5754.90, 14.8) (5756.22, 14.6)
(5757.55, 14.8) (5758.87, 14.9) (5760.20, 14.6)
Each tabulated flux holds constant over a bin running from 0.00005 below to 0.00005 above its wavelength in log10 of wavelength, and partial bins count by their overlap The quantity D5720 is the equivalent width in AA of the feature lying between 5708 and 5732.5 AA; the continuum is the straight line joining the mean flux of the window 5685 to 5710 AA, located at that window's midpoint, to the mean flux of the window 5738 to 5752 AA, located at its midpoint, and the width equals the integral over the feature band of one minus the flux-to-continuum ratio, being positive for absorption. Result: 0.5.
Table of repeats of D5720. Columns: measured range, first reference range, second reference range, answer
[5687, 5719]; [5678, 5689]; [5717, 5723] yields 0.7 AA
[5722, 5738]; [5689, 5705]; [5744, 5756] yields 0.4 AA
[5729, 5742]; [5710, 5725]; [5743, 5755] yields 0.1 AA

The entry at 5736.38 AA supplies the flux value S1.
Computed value 14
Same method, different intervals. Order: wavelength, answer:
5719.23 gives 13.8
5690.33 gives 13.6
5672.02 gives 13.1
